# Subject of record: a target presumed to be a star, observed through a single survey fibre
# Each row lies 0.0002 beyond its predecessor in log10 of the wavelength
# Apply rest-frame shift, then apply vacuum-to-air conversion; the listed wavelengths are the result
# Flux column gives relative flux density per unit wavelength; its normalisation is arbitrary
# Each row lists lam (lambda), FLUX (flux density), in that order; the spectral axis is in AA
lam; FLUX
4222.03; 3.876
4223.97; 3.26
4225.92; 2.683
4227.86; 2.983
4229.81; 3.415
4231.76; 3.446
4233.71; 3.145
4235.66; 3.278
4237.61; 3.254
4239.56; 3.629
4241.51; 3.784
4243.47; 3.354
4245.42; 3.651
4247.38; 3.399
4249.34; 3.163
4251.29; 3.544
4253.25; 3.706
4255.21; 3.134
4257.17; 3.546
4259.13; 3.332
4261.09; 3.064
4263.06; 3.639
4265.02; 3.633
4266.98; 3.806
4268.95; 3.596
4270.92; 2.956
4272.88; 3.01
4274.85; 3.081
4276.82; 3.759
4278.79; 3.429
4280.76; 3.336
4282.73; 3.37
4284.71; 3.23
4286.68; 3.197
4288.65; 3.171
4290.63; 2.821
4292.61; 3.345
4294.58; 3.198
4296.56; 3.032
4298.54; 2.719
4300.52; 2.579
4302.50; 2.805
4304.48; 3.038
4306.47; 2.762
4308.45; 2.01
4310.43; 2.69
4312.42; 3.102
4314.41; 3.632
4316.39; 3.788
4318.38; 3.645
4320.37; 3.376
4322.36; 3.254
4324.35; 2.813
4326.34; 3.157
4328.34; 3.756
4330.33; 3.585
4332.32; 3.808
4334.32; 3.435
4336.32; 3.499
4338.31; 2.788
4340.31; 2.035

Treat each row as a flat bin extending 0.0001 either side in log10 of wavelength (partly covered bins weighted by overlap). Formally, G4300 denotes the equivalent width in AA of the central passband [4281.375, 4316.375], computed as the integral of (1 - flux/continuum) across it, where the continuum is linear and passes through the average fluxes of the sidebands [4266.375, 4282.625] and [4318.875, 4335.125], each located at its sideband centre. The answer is 3.86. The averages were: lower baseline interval 3.36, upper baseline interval 3.41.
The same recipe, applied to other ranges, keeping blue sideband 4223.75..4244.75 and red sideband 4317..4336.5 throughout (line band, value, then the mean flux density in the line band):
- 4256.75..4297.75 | 0.7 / 3.31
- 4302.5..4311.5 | 2.0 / 2.65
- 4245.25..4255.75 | -0.3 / 3.43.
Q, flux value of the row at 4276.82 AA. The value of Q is 3.759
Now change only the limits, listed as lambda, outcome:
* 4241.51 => 3.784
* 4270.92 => 2.956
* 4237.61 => 3.254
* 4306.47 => 2.762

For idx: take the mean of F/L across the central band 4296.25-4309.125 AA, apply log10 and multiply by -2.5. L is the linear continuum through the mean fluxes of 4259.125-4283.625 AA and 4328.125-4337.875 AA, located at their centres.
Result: 0.27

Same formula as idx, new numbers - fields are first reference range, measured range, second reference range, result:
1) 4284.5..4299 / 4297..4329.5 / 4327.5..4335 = 0.112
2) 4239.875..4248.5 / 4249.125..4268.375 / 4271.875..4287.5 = -0.009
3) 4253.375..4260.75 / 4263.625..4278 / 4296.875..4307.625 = -0.076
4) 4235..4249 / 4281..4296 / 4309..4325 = 0.049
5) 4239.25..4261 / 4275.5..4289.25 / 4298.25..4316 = -0.080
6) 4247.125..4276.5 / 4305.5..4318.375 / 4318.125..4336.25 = 0.122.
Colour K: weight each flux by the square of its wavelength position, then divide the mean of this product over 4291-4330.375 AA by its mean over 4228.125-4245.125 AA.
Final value 0.9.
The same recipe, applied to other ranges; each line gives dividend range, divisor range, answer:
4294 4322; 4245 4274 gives 0.91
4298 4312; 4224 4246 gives 0.83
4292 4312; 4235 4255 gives 0.83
